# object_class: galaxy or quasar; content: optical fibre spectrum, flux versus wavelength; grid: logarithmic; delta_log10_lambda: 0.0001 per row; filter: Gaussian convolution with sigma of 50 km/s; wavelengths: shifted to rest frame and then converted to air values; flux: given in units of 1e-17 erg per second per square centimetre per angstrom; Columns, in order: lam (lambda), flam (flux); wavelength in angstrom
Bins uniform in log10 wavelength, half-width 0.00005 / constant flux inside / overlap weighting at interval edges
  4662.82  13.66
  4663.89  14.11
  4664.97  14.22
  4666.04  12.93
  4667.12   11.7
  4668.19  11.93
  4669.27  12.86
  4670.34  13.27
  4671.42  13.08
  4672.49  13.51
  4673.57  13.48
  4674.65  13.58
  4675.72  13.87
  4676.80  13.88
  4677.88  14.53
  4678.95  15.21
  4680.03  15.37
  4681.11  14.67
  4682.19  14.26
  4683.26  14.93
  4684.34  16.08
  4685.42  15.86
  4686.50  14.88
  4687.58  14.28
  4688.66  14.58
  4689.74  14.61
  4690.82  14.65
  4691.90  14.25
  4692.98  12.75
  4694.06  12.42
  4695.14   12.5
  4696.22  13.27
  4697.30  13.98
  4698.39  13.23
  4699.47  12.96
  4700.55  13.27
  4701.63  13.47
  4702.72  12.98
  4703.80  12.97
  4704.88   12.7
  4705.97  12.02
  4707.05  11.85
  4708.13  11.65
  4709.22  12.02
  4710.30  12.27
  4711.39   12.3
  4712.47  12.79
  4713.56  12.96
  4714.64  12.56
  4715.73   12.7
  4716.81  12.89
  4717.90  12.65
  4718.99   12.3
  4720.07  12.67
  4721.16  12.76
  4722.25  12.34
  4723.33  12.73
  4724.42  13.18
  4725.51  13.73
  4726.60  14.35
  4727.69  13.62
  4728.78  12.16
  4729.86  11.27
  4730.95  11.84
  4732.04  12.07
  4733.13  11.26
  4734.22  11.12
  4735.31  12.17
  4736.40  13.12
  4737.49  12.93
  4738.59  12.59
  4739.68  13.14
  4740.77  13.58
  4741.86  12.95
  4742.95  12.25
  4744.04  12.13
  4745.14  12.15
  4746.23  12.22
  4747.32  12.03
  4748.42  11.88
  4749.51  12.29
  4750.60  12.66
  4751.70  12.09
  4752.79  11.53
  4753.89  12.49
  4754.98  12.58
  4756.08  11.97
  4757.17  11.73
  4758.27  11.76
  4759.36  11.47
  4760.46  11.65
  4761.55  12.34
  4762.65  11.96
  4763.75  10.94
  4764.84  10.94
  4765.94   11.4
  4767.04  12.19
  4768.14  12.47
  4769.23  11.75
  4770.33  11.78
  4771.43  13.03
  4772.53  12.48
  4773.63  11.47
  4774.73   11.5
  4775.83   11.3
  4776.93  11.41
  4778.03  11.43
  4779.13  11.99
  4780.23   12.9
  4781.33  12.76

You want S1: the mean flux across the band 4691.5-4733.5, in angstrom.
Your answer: 12.7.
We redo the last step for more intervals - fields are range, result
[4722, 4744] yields 12.6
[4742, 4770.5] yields 12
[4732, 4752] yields 12.4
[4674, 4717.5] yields 13.5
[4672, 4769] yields 12.9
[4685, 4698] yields 14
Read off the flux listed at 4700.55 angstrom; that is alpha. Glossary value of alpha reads 13.27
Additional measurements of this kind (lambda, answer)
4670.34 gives 13.27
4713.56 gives 12.96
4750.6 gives 12.66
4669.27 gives 12.86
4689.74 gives 14.61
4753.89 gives 12.49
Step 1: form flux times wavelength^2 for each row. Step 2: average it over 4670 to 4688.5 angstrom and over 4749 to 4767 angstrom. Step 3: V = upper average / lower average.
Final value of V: 0.9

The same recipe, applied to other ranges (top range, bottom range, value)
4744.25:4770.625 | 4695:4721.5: 0.96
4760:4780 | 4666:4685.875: 0.88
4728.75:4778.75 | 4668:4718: 0.92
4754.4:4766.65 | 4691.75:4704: 0.92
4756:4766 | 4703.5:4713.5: 0.97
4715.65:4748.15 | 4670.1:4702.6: 0.91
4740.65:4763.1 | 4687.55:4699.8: 0.92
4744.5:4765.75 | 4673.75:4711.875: 0.90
